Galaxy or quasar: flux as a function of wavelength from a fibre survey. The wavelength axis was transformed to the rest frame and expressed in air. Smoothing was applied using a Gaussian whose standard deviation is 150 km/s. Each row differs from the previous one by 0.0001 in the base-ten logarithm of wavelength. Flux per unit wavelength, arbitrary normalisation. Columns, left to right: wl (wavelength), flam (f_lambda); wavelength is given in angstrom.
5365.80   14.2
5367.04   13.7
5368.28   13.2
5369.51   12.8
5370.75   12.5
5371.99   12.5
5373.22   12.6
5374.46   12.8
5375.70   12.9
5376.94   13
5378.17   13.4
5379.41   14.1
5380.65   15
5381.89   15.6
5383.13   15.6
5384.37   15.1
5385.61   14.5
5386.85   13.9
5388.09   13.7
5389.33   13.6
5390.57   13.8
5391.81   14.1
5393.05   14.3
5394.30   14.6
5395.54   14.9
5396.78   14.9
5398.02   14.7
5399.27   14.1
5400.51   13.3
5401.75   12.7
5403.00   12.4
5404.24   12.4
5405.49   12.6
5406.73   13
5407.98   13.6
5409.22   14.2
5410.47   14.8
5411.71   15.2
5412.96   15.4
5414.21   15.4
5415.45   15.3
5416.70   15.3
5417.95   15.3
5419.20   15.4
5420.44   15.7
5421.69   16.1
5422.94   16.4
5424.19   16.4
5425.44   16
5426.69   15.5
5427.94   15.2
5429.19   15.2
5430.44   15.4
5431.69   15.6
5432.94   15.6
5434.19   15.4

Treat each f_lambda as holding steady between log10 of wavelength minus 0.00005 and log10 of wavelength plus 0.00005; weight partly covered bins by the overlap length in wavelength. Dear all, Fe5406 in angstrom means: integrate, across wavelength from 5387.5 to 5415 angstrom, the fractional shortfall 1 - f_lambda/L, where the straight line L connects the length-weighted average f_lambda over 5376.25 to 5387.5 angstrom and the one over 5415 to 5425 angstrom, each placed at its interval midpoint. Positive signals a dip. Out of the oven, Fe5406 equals 2.0 angstrom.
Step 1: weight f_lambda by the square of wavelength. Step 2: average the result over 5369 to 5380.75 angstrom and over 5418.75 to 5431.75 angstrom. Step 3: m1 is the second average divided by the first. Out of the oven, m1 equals 1.23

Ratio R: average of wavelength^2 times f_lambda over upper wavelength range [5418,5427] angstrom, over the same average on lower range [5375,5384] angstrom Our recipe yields 1.13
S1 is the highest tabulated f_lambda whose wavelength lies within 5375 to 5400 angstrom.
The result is 15.6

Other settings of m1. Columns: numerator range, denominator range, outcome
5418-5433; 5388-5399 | 1.11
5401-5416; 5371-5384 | 1.02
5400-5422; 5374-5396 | 1.02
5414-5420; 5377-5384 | 1.07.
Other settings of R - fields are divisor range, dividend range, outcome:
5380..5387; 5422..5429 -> 1.07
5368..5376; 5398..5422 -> 1.14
